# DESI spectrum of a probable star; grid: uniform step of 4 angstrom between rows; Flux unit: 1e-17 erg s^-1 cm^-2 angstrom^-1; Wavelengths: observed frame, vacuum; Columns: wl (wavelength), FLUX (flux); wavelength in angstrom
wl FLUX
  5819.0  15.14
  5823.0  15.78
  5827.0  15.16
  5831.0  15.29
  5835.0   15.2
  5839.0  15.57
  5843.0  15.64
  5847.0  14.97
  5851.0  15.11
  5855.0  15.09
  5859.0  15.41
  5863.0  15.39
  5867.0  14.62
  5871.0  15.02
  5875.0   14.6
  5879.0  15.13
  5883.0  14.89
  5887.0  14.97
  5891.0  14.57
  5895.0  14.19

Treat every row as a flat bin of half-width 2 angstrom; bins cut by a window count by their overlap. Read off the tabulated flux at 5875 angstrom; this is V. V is 14.6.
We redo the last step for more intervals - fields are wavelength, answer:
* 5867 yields 14.62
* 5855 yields 15.09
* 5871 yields 15.02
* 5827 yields 15.16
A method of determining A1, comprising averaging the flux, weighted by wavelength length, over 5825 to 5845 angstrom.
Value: 15.4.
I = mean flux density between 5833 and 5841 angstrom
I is 15.4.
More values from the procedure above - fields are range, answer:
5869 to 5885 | 14.9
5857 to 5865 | 15.4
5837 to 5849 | 15.4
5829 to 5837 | 15.2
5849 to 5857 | 15.1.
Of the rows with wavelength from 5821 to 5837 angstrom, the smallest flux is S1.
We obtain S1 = 15.16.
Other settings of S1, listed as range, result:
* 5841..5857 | 14.97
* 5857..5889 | 14.6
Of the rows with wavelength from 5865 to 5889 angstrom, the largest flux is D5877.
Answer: 15.13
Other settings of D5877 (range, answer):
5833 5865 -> 15.64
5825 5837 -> 15.29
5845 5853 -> 15.11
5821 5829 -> 15.78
